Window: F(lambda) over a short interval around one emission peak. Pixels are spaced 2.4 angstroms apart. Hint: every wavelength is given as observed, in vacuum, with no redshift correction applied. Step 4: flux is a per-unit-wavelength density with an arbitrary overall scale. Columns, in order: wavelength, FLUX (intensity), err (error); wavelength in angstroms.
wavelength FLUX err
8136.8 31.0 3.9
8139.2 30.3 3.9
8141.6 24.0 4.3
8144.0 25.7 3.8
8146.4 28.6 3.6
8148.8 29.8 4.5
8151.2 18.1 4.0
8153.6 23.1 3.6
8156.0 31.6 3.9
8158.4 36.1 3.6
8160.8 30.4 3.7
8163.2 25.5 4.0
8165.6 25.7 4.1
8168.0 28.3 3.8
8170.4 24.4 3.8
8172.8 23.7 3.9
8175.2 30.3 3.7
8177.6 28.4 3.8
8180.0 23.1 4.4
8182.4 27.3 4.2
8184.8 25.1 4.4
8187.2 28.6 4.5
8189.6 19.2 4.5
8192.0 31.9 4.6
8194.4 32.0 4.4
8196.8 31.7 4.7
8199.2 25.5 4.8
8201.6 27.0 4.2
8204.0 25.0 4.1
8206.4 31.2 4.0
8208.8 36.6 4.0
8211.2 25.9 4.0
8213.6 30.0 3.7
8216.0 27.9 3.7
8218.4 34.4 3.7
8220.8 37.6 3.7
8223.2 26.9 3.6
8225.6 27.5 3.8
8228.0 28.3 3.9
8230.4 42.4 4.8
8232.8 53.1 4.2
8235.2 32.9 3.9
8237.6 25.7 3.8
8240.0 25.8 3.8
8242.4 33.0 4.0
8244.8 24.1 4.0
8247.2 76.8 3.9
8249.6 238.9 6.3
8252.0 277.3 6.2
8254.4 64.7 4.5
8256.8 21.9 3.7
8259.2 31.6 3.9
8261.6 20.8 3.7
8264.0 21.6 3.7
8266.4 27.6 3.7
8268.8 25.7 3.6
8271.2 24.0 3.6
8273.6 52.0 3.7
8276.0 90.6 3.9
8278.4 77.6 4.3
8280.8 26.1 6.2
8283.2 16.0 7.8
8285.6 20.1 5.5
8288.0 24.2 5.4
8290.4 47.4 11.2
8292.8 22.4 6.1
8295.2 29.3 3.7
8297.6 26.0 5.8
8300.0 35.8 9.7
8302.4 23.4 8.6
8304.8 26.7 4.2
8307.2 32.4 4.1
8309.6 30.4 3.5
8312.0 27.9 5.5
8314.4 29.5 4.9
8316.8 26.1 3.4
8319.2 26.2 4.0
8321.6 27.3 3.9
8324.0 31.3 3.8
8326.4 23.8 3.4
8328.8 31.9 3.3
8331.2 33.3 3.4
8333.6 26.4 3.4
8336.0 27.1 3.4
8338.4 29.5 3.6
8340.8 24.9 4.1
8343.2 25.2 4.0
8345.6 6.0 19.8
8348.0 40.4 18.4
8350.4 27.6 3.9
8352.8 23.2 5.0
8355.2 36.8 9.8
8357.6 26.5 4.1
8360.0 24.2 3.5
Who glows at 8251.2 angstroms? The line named H-alpha 6563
